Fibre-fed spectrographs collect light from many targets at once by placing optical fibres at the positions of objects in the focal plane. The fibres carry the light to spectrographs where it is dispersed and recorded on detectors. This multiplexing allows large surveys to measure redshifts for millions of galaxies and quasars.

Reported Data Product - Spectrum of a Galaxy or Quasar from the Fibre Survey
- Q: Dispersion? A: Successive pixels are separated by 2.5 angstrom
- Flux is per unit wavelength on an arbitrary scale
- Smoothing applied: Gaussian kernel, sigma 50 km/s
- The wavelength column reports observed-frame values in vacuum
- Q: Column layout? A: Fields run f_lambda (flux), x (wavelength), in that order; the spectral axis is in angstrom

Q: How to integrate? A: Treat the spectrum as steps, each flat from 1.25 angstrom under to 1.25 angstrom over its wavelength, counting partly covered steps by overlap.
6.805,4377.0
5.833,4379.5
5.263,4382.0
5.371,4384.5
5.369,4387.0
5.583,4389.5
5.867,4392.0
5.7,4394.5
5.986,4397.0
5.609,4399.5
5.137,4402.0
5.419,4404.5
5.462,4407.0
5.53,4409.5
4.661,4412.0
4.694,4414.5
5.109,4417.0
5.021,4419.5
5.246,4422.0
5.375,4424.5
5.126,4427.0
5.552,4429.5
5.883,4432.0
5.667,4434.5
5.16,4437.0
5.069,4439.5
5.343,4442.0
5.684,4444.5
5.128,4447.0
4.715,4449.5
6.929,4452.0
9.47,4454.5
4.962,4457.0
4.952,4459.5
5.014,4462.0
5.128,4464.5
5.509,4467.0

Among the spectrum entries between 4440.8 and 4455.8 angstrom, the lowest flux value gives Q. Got 4.715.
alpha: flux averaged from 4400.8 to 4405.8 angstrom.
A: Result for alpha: 5.28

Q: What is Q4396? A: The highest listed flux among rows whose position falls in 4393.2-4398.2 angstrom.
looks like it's 5.986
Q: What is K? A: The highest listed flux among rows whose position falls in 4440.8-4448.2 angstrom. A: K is 5.684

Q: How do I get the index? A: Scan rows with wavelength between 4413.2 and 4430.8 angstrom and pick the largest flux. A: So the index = 5.552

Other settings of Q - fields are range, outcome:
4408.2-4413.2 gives 4.661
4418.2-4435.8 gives 5.021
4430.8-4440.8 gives 5.069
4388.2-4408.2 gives 5.137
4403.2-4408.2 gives 5.419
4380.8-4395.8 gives 5.263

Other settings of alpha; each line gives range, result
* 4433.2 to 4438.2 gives 5.42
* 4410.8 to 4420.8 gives 4.87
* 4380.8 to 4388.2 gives 5.33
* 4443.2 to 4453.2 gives 5.61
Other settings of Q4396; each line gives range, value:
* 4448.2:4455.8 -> 9.47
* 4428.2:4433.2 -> 5.883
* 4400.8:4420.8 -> 5.53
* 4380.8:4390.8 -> 5.583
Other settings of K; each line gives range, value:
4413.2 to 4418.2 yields 5.109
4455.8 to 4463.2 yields 5.014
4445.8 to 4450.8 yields 5.128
